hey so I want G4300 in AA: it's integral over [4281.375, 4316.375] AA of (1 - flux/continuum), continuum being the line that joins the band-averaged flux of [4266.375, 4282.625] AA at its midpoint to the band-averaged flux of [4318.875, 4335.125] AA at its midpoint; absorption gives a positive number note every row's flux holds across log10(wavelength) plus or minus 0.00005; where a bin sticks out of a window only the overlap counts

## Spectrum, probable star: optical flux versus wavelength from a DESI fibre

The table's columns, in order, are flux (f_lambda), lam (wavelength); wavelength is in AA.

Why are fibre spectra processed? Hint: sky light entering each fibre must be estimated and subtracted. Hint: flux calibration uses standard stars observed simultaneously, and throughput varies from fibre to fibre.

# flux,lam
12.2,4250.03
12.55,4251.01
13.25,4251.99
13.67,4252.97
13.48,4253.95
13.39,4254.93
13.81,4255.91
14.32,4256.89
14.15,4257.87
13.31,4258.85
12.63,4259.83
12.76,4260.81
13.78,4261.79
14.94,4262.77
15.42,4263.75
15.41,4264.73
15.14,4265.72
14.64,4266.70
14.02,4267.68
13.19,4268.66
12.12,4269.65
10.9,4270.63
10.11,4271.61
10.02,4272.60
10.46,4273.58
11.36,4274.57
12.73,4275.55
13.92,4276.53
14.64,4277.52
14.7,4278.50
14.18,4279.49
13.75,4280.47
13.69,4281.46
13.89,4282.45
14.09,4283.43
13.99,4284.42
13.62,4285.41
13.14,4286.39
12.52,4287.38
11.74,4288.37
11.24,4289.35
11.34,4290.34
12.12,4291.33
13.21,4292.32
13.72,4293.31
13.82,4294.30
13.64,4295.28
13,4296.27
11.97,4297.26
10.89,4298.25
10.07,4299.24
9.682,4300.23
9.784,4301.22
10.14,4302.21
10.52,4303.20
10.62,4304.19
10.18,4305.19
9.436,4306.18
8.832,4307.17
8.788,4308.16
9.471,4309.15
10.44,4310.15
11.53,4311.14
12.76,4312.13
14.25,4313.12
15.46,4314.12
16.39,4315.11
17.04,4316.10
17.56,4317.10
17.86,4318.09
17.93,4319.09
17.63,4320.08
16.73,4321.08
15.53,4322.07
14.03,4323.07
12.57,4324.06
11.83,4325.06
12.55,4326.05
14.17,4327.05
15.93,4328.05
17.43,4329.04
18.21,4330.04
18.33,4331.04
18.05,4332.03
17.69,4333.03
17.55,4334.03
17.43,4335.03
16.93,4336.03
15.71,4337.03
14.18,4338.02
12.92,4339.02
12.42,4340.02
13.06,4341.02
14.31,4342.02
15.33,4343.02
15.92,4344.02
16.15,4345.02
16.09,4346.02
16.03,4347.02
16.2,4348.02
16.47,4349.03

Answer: 5.32 AA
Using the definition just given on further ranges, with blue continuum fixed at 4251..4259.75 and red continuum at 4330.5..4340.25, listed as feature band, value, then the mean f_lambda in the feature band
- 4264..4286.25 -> 1.5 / 13.2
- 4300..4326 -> 4.2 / 13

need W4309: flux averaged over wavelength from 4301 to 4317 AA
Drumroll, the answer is 11.8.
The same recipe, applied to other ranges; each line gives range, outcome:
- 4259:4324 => 13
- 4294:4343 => 13.8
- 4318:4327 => 15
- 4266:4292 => 12.8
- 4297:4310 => 10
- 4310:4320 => 15.4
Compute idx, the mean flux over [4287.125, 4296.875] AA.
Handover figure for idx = 12.6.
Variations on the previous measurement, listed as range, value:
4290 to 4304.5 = 11.7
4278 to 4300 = 12.9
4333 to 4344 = 15.2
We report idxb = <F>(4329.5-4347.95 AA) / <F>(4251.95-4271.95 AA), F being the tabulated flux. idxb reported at 1.17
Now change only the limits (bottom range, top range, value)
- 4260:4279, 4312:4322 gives 1.25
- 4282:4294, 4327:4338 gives 1.32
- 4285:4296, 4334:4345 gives 1.18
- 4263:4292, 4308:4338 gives 1.17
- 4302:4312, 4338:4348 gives 1.46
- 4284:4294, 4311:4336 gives 1.26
